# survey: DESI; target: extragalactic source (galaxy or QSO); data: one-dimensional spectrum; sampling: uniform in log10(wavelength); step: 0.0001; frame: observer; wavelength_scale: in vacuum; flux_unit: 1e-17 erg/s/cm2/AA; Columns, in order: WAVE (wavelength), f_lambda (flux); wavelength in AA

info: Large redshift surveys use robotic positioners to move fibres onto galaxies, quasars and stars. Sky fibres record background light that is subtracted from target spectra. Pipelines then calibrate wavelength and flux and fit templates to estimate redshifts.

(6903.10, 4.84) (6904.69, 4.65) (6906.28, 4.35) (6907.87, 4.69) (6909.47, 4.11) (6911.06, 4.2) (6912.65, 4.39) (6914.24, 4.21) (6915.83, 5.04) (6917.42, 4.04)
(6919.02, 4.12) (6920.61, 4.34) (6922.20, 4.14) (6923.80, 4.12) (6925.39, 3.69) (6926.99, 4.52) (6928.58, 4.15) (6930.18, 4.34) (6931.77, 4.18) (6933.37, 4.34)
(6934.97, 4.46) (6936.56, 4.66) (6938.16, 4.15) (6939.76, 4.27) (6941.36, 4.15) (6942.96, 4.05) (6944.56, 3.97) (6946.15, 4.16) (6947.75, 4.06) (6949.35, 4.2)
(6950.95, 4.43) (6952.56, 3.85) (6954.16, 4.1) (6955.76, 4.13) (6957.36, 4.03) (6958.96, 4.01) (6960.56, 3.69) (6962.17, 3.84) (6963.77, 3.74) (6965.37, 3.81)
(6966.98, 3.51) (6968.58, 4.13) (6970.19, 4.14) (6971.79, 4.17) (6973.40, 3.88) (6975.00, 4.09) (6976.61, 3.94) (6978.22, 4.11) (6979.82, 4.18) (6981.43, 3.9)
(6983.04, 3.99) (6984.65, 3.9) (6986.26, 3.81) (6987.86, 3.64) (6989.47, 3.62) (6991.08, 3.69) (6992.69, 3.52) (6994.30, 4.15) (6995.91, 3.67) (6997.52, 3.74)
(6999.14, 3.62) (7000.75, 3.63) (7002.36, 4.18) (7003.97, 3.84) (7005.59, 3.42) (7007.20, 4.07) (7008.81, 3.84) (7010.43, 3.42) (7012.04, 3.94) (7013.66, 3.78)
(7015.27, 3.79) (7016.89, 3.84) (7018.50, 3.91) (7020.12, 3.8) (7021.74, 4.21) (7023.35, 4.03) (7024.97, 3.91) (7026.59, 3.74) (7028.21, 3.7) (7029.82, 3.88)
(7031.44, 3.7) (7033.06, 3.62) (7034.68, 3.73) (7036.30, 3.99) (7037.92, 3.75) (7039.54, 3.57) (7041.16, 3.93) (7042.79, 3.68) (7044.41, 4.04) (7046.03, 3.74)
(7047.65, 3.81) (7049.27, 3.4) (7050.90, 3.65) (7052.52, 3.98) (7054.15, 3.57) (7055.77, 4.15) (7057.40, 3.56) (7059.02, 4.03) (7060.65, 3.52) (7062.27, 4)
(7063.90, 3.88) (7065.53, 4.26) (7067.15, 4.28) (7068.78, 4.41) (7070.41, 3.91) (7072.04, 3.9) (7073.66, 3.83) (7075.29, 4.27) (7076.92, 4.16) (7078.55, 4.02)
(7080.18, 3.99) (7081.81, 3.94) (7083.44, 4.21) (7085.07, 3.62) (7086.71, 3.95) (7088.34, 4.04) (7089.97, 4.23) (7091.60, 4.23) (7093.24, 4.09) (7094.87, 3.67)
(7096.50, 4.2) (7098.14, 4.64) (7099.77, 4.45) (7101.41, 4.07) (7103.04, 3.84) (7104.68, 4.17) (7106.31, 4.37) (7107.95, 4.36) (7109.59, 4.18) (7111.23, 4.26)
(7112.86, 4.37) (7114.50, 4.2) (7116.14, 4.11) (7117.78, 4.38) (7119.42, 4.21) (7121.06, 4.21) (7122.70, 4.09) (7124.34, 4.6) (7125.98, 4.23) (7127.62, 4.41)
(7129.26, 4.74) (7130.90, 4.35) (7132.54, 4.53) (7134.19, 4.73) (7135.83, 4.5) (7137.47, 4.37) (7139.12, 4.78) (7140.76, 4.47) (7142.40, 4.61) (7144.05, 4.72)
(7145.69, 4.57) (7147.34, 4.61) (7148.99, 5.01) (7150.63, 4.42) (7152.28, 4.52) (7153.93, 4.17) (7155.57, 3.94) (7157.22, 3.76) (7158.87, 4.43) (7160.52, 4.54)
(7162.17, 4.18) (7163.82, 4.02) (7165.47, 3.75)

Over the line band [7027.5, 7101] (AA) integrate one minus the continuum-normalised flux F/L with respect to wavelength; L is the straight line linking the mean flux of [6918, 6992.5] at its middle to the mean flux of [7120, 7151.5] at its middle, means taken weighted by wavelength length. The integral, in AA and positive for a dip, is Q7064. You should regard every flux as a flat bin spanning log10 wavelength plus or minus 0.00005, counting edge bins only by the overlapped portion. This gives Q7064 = 6.7 AA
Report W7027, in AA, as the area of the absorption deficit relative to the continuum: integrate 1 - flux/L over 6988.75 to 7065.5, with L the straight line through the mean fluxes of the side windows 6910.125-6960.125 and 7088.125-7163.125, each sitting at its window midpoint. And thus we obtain 8.5 AA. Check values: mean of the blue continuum 4.21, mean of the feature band 3.8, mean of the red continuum 4.34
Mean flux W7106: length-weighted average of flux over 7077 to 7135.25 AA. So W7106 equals 4.22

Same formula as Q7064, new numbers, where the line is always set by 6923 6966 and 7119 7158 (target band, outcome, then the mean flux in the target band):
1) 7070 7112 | 2.52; 4.1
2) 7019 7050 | 3.37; 3.8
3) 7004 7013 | 1.01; 3.74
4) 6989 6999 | 1.12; 3.73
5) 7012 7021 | 0.85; 3.84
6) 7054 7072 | 1.43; 3.97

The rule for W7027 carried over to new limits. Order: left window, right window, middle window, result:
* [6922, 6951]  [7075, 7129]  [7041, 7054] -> 1.33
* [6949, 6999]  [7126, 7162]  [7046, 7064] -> 1.76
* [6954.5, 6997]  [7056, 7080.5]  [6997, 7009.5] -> 0.43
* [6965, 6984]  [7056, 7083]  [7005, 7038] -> 1.49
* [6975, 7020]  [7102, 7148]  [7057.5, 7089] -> 1.20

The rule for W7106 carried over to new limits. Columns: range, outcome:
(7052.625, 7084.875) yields 3.99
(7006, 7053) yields 3.8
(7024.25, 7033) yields 3.77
